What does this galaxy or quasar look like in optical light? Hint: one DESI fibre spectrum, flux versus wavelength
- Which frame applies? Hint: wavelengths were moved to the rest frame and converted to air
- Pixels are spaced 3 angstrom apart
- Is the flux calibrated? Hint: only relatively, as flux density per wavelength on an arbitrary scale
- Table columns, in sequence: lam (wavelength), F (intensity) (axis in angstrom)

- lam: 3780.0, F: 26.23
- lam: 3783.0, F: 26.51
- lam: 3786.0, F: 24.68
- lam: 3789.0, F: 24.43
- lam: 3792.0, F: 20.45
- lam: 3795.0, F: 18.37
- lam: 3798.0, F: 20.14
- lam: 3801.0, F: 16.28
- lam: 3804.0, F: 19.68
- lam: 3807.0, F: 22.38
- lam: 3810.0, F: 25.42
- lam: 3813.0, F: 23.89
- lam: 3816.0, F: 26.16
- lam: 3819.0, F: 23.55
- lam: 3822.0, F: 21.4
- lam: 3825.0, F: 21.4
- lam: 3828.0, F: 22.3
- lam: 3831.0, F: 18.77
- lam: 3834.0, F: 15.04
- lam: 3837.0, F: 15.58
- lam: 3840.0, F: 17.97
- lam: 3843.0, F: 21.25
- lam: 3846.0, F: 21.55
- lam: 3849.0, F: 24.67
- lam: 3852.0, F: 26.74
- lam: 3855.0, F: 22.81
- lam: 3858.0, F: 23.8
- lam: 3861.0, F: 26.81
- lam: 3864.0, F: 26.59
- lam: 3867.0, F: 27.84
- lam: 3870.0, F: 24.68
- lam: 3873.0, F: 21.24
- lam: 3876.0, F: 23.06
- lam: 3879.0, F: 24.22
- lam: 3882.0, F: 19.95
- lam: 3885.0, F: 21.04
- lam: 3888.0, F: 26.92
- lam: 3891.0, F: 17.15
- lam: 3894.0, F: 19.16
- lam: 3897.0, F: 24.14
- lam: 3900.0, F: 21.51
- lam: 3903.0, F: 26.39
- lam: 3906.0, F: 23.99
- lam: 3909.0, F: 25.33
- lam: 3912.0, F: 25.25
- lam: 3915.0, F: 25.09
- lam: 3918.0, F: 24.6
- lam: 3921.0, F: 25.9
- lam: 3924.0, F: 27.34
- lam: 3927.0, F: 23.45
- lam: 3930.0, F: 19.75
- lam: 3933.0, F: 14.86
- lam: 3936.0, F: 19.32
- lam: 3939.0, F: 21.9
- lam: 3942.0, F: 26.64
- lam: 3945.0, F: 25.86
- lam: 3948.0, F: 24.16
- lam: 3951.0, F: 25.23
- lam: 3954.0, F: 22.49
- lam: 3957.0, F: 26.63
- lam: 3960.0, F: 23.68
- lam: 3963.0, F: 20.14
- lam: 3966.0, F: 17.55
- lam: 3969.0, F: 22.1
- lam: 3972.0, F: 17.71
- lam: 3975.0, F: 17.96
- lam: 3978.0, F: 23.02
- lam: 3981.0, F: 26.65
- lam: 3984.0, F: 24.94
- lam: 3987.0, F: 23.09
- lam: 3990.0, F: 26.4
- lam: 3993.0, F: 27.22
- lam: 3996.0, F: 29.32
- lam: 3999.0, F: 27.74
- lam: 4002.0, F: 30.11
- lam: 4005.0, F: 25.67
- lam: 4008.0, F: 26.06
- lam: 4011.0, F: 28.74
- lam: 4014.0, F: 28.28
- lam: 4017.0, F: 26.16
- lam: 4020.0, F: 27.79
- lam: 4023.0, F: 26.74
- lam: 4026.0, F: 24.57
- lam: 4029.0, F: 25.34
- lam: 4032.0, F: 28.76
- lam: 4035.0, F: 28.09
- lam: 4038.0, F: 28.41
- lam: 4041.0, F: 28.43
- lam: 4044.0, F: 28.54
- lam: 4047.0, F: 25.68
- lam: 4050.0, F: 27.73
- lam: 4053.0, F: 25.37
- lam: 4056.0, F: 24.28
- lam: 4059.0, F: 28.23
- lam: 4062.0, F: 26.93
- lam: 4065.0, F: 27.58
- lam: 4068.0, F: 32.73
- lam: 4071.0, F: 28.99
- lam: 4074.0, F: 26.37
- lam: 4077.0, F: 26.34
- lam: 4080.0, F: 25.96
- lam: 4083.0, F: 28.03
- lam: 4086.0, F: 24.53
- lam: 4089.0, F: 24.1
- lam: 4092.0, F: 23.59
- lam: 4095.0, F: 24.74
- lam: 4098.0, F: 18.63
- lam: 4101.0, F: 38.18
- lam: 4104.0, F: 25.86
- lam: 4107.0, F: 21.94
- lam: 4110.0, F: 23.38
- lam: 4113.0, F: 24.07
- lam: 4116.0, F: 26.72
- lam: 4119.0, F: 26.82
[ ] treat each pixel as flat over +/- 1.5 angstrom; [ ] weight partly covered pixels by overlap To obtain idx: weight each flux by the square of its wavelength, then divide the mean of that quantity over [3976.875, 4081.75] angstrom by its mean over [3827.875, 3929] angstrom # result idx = 1.27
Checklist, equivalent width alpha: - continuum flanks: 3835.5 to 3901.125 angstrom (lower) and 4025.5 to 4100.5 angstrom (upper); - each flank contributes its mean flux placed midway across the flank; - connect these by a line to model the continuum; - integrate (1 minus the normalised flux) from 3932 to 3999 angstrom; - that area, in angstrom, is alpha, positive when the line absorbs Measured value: 4.0 angstrom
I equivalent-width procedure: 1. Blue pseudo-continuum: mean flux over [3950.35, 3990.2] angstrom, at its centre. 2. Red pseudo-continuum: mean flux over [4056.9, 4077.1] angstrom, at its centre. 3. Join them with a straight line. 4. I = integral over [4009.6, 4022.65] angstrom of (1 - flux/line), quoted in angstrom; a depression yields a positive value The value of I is -1.3 angstrom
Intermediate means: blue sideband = 22.5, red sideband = 28.2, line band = 27.6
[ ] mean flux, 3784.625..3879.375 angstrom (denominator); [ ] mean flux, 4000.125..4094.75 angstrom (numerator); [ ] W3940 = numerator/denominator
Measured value 1.21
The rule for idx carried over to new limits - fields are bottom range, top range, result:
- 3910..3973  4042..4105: 1.25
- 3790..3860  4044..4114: 1.40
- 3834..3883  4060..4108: 1.30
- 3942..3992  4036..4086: 1.24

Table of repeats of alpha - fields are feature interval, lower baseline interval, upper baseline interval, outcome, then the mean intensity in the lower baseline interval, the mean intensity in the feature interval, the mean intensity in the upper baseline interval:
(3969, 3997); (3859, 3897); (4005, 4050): 2.40 angstrom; 23.3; 23.8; 27.2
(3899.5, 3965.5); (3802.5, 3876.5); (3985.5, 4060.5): 3.40 angstrom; 22.6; 23.6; 27.1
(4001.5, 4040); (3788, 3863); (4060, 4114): -3.28 angstrom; 21.6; 27.2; 26.3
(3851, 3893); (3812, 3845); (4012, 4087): -3.43 angstrom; 20.6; 23.7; 27.2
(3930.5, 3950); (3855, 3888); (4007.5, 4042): 2.62 angstrom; 24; 22.1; 27.3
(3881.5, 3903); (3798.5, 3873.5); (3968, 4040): 1.54 angstrom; 22.3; 21.8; 25.9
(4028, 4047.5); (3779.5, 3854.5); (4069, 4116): -2.19 angstrom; 21.7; 27.8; 25.8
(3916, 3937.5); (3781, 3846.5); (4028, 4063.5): 1.68 angstrom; 21.3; 22.2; 27.2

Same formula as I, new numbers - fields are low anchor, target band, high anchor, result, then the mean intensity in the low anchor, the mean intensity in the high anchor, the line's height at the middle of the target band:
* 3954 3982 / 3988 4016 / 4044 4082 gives -4.7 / 21.7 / 27.2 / 23.7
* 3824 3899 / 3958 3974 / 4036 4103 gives 2.7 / 22.2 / 27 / 24.6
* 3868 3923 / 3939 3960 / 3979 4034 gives 0.2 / 23.4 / 26.8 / 25.1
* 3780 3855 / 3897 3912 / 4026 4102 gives -0.5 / 21.7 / 26.9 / 23.6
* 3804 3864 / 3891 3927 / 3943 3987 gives -2.5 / 22.2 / 22.8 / 22.5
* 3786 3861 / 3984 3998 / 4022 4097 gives -0.6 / 21.6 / 26.7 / 25.3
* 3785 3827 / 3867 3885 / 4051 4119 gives 0.1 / 22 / 26.2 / 23.1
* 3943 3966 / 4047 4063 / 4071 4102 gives -0.6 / 23.7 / 26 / 25.4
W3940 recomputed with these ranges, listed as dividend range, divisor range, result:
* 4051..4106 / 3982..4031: 1.00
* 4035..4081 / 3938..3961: 1.11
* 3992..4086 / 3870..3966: 1.19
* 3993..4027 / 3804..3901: 1.22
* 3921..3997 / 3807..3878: 1.02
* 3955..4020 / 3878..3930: 1.05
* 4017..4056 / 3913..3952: 1.15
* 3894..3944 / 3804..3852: 1.08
